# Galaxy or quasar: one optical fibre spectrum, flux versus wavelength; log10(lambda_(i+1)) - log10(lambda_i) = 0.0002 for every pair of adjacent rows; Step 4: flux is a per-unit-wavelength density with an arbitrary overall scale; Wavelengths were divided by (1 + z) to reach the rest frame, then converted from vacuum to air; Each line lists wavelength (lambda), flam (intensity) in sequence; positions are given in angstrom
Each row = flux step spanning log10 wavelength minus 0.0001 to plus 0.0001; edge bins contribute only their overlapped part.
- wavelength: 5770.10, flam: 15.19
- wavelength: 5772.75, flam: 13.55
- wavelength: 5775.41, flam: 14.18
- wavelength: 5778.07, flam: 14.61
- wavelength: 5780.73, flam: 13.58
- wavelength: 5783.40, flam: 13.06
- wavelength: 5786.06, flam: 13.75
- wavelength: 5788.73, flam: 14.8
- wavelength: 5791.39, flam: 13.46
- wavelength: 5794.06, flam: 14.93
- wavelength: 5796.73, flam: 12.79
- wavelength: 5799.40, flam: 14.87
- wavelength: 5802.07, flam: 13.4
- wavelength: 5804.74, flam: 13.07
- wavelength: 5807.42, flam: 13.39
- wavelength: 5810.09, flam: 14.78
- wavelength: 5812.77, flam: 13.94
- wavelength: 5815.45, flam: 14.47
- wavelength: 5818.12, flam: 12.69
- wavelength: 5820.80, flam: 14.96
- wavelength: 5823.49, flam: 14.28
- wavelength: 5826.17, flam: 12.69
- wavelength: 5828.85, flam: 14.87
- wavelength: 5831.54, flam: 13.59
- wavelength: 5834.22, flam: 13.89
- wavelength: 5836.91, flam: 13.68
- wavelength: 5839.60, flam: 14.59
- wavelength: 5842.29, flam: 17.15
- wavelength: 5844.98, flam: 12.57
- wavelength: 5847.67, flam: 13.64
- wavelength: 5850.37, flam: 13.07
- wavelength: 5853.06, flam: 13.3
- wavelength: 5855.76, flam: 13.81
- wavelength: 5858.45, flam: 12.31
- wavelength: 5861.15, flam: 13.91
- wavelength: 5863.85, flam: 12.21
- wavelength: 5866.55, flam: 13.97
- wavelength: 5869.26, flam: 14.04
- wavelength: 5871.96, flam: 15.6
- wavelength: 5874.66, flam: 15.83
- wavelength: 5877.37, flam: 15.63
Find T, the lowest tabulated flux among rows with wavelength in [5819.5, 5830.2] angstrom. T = 12.69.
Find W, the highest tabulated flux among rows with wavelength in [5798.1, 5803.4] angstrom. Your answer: 14.87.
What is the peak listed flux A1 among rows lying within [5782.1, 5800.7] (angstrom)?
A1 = 14.93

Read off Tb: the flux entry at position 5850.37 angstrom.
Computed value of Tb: 13.07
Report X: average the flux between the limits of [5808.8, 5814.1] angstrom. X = 14.3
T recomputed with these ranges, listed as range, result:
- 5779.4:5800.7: 12.79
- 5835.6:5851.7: 12.57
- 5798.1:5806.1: 13.07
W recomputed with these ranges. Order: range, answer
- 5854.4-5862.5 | 13.91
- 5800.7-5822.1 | 14.96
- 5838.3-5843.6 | 17.15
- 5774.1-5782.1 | 14.61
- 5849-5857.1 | 13.81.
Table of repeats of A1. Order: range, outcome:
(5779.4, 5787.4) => 13.75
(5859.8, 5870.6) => 14.04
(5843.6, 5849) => 13.64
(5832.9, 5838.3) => 13.89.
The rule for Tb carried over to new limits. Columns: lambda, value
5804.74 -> 13.07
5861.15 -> 13.91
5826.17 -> 12.69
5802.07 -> 13.4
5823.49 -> 14.28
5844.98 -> 12.57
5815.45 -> 14.47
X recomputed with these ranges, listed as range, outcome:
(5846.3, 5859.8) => 13.2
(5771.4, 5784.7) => 13.8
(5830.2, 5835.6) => 13.7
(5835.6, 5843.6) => 15.1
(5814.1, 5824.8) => 14.1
